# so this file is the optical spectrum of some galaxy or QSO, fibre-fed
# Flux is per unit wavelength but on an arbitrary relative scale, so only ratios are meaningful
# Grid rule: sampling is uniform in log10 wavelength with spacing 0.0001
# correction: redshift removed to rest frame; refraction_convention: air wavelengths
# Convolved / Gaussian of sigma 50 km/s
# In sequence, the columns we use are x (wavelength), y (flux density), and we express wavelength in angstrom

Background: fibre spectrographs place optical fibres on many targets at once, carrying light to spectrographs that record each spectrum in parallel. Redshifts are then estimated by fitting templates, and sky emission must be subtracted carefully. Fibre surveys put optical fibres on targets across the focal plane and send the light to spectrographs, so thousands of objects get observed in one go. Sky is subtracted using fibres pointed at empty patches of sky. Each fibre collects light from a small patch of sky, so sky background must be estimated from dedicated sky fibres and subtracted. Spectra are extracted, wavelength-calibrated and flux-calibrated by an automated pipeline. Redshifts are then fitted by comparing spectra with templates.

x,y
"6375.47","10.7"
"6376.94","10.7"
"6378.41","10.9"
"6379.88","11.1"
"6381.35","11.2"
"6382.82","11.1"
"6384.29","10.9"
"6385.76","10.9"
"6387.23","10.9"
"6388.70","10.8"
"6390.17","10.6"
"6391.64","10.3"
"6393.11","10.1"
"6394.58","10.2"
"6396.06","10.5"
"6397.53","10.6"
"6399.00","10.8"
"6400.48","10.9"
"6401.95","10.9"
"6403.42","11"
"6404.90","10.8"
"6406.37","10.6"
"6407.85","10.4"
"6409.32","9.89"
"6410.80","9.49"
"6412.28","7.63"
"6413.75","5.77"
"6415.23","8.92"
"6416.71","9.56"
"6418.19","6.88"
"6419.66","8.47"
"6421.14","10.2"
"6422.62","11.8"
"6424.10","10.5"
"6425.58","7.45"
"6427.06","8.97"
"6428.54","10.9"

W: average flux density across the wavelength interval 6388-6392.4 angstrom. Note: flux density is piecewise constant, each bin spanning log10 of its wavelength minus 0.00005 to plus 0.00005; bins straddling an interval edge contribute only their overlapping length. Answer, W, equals 10.6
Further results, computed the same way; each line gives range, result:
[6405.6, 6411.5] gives 10.1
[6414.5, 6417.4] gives 9.23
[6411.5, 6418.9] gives 7.76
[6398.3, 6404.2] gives 10.9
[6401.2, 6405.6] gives 10.9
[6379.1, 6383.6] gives 11.1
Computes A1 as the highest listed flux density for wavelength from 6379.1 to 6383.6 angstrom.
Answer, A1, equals 11.2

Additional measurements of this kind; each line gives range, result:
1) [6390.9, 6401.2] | 10.9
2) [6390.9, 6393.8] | 10.3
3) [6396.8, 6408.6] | 11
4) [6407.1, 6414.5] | 10.4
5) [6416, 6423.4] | 11.8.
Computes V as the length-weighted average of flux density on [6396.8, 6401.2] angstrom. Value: 10.8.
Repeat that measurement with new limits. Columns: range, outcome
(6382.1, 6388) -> 11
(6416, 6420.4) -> 8.3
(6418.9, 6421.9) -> 9.34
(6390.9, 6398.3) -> 10.3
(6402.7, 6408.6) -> 10.7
